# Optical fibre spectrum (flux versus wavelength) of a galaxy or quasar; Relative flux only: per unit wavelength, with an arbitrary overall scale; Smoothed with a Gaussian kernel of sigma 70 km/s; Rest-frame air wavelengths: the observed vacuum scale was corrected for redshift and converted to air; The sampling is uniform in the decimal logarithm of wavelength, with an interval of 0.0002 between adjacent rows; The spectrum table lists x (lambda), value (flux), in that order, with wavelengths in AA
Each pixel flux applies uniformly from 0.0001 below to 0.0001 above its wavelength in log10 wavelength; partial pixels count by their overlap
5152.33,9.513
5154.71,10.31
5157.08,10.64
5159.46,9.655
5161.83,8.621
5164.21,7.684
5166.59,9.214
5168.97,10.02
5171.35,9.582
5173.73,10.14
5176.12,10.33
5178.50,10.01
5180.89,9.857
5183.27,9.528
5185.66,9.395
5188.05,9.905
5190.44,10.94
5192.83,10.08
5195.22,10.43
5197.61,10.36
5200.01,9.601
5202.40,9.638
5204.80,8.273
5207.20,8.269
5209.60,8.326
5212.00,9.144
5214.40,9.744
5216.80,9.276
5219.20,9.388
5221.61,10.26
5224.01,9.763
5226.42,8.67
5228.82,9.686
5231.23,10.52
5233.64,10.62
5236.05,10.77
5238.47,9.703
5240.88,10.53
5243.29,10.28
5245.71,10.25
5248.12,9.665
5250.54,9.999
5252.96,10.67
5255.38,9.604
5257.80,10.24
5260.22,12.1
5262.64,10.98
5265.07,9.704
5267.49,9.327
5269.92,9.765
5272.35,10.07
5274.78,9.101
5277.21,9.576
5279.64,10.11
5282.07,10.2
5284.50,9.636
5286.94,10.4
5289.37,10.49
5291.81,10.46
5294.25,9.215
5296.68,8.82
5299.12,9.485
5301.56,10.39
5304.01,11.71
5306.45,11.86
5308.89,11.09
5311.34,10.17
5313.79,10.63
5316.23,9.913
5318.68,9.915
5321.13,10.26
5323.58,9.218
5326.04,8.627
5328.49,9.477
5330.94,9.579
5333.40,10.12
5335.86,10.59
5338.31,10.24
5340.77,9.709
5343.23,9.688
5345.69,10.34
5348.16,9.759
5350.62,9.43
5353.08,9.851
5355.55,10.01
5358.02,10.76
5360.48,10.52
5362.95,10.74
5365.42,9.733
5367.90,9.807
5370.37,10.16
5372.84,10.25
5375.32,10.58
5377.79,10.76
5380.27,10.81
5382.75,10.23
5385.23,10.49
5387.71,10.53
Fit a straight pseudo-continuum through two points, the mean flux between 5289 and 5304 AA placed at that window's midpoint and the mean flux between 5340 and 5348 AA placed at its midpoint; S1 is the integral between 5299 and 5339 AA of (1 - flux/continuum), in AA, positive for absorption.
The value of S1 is -1.2 AA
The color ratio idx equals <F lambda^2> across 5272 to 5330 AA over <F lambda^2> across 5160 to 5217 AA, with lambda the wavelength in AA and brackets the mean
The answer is 1.10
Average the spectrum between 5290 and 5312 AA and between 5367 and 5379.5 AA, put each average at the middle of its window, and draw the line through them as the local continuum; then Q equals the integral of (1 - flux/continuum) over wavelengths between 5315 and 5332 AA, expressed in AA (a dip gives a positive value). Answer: 1.3 AA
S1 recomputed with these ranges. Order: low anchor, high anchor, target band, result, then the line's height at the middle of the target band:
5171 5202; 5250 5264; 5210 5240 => 1.7 AA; 10.3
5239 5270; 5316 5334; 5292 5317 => -1.4 AA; 9.79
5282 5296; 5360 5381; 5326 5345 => 0.7 AA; 10.2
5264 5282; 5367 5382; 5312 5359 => 1.1 AA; 10.1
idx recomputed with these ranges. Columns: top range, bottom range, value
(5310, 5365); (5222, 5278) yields 1.02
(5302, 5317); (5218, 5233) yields 1.15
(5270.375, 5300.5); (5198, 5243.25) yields 1.05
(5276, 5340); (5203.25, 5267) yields 1.05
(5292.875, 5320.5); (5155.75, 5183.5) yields 1.13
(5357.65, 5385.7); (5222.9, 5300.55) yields 1.08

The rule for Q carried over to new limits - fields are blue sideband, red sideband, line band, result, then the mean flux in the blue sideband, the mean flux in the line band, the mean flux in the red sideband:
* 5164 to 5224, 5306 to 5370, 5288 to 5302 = 0.2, 9.61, 9.79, 10.1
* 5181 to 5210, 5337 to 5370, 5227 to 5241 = -0.7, 9.61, 10.2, 10.1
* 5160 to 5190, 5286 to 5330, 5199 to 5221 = 1.4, 9.56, 9.1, 10.1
